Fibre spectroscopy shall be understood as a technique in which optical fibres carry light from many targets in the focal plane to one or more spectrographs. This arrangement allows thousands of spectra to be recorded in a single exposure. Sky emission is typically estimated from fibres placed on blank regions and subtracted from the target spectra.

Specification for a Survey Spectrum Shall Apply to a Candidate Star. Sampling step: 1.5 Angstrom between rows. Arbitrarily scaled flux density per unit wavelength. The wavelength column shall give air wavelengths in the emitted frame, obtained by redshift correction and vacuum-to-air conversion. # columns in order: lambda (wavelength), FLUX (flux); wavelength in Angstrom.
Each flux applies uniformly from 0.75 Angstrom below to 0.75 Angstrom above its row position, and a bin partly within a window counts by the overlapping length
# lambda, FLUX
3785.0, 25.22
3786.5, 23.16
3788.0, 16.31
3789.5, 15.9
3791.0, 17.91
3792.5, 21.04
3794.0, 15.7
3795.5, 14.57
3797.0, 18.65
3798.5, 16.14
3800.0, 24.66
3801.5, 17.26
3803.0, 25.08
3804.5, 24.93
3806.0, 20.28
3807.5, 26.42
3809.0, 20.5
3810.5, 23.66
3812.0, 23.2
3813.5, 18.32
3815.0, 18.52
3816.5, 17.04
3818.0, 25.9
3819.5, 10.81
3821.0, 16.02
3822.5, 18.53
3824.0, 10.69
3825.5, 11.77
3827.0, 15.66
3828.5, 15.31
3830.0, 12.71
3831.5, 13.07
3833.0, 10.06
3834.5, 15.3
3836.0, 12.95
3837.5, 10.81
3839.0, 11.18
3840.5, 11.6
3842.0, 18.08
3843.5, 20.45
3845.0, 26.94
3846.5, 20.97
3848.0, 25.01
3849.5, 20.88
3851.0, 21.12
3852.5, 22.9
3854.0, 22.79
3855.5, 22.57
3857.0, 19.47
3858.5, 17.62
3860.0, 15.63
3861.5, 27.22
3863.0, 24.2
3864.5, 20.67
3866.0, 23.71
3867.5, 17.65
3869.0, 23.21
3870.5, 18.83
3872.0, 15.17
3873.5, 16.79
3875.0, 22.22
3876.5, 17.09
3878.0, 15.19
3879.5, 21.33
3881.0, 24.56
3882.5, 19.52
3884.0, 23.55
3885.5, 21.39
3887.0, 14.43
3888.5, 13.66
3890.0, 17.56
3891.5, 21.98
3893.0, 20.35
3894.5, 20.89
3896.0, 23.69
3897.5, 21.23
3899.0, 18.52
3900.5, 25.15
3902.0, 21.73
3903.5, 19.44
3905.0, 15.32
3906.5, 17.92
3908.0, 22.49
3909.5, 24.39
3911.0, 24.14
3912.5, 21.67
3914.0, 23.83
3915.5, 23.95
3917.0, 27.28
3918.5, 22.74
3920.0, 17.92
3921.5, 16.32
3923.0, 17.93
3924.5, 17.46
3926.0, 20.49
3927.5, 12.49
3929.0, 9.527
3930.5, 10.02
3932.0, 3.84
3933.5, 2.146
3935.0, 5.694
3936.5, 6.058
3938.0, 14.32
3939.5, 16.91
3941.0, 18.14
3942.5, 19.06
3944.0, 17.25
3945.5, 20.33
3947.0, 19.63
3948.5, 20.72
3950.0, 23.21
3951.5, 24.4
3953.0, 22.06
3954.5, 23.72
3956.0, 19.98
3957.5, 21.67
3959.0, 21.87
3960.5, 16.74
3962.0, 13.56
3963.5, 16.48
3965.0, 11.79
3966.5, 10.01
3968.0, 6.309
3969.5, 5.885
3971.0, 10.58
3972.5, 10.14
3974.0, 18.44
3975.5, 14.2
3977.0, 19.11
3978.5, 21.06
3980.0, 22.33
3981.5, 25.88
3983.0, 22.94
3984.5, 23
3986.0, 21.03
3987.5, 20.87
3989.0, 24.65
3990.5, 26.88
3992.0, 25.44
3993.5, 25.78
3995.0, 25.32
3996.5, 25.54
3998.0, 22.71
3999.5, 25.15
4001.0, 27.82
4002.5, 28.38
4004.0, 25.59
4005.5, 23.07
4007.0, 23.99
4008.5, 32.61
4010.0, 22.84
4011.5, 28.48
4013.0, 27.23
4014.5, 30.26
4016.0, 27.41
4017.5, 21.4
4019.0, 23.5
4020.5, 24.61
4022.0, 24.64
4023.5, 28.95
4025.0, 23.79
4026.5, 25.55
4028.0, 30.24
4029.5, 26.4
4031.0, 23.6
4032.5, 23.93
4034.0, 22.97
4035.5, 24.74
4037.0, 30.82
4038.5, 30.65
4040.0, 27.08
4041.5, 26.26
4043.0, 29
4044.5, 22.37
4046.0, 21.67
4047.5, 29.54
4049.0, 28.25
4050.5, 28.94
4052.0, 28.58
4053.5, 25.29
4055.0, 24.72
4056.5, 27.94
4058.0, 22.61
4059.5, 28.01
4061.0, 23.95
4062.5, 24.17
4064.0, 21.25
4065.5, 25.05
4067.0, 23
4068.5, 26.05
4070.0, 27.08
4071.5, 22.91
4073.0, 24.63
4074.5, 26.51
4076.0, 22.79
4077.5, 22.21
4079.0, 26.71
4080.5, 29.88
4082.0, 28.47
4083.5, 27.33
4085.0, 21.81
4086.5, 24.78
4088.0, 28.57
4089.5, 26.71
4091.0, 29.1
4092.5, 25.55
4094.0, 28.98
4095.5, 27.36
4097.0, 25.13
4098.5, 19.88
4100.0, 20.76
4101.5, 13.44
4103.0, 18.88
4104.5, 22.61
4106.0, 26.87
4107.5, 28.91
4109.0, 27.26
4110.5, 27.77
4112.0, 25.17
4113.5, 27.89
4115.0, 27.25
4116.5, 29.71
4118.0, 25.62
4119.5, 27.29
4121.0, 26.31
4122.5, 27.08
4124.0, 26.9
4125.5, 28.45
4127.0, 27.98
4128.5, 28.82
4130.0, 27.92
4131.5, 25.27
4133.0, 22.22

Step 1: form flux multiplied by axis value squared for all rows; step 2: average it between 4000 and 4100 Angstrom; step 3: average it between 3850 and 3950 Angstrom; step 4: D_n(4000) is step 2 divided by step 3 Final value 1.48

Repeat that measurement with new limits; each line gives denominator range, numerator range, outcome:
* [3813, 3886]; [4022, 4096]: 1.57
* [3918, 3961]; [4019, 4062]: 1.66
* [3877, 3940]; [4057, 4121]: 1.53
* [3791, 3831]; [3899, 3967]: 1.03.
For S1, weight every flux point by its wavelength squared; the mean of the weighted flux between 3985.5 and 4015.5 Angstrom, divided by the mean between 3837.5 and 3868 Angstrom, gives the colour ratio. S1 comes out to 1.37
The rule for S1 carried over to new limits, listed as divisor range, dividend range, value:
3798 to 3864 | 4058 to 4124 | 1.54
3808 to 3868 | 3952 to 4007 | 1.19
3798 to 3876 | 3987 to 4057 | 1.52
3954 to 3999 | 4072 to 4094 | 1.44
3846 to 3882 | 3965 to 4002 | 1.03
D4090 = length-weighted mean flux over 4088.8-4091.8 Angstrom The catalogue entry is 27.9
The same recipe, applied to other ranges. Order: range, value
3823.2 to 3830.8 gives 13.3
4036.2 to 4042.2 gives 28.7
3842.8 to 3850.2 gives 22.9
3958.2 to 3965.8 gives 16.1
